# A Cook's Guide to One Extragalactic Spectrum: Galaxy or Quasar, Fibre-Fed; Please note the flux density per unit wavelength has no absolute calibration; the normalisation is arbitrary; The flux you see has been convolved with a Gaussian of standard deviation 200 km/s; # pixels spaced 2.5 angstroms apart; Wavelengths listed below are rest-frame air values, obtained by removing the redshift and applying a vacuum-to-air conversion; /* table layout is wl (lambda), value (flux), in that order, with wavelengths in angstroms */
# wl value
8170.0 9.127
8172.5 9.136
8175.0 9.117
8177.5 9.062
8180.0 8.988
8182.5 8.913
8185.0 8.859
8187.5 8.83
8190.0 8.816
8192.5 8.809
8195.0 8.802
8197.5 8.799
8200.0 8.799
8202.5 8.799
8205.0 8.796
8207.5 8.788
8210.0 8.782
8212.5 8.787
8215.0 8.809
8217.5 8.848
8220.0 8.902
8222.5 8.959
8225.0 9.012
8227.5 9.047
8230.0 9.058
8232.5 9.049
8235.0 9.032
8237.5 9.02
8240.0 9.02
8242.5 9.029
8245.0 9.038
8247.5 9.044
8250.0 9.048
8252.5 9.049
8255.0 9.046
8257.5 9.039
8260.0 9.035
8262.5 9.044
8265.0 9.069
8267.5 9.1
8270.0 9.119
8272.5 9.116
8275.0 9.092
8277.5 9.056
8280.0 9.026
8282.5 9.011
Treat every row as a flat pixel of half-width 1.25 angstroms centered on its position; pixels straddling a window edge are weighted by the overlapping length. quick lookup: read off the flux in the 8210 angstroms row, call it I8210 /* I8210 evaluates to 8.782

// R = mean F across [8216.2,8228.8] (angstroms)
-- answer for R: 8.95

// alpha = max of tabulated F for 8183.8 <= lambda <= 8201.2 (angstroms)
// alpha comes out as 8.859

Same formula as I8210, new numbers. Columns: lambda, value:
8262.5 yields 9.044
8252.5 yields 9.049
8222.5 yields 8.959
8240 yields 9.02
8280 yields 9.026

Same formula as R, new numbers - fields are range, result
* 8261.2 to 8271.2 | 9.08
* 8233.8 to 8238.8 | 9.03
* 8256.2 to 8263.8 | 9.04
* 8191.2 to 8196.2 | 8.81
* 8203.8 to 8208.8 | 8.79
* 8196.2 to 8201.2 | 8.8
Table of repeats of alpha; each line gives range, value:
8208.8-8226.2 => 9.012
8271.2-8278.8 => 9.116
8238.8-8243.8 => 9.029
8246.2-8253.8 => 9.049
